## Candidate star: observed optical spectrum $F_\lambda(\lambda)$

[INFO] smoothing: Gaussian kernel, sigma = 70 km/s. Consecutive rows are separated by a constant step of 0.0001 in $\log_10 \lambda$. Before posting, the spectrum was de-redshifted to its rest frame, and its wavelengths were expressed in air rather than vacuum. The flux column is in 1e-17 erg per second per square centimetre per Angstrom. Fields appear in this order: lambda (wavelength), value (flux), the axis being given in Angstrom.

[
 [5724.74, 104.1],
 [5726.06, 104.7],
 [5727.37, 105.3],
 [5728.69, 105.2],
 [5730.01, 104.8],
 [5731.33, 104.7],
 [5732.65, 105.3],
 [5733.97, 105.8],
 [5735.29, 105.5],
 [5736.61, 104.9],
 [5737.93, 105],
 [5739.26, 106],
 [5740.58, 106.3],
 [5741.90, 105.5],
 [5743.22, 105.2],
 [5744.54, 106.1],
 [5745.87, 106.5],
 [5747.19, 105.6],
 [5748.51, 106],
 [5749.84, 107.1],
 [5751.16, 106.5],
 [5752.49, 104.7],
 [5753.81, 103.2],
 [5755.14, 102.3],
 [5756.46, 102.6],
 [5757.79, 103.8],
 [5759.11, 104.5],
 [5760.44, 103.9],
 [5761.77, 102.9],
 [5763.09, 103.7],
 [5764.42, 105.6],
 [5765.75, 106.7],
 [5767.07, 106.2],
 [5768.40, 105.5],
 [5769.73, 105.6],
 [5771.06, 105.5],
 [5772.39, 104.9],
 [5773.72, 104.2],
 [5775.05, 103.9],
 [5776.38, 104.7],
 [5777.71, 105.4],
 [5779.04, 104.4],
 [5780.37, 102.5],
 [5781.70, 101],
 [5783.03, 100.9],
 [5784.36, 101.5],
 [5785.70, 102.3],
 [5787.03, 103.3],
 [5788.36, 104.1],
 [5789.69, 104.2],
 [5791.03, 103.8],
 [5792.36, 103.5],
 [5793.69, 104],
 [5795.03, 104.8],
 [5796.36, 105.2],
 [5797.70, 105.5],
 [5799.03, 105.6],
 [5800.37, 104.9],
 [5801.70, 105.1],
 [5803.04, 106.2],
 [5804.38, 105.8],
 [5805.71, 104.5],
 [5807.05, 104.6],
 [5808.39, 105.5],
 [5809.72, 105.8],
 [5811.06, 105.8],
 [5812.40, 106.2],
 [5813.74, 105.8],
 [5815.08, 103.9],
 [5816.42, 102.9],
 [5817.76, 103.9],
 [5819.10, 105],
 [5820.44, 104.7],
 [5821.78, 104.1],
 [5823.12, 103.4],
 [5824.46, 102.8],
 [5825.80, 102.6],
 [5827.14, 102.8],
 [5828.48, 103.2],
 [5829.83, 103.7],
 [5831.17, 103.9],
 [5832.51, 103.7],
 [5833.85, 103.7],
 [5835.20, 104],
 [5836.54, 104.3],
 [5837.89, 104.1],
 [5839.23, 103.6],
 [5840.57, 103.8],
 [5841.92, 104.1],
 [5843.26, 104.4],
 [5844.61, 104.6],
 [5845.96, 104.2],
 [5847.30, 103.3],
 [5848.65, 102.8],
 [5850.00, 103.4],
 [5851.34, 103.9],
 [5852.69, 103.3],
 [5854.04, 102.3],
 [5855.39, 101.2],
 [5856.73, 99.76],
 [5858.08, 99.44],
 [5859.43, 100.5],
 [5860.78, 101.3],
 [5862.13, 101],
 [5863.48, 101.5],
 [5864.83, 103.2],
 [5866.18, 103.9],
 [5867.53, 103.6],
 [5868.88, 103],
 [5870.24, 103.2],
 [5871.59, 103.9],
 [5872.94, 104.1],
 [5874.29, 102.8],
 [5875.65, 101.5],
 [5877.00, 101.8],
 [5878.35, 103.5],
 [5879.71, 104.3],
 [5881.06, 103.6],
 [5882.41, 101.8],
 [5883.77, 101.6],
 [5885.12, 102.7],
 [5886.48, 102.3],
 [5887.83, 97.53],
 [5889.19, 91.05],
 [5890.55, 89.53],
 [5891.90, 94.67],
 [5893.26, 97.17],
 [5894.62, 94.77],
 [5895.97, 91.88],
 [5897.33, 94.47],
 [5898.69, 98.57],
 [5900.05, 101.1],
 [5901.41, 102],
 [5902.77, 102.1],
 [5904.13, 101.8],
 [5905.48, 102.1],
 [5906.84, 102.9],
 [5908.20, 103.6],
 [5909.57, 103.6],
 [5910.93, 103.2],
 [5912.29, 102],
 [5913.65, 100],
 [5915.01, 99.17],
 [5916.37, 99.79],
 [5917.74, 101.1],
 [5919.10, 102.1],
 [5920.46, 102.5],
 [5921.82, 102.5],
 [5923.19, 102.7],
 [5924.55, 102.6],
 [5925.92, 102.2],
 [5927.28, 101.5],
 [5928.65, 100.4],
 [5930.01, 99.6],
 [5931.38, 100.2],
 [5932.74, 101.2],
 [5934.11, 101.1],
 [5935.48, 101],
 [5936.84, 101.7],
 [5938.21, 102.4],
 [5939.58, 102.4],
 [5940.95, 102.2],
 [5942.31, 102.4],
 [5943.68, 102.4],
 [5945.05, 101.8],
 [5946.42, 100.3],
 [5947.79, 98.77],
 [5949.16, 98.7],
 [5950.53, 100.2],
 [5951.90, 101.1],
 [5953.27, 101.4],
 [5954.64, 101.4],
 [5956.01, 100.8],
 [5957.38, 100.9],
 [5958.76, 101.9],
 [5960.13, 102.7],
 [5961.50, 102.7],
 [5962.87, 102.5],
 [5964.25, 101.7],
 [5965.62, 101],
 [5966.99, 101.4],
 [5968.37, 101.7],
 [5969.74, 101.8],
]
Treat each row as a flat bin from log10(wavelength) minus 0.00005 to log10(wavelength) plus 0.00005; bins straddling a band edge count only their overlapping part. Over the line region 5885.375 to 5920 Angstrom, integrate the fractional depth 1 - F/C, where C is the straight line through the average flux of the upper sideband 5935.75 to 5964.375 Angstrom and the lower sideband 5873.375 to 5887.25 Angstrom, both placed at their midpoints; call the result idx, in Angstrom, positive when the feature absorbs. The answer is 1.0 Angstrom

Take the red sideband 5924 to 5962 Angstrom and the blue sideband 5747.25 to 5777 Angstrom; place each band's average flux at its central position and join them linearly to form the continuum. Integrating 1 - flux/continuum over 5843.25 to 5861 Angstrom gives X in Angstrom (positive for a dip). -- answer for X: 0.1 Angstrom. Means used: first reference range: 105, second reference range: 101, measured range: 102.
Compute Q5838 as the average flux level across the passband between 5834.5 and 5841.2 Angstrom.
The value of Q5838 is 104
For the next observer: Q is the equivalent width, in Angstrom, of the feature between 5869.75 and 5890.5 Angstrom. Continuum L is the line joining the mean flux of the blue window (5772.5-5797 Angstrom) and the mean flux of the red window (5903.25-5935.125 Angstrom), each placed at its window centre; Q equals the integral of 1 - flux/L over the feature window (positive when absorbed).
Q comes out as 0.2 Angstrom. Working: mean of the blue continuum 104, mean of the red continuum 102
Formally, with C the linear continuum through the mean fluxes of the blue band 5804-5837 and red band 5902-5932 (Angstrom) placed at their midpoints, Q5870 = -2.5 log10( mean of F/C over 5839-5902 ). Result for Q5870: 0.02 mag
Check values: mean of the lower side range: 104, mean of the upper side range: 102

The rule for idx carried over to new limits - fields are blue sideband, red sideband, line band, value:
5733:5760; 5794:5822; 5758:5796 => 0.4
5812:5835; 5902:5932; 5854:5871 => 0.2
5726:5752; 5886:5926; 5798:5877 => -1.2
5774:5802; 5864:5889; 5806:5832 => -0.2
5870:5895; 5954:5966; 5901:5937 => -0.3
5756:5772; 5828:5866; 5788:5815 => -0.3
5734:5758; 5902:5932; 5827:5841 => 0.0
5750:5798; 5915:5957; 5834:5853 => -0.2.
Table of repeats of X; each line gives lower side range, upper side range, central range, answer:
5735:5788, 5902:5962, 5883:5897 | 0.8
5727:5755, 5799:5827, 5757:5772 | 0.0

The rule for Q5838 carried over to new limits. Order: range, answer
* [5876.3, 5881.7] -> 103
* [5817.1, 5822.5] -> 104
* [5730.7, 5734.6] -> 105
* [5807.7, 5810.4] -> 106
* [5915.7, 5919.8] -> 101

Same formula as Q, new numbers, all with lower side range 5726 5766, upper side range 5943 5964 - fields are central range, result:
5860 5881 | -0.03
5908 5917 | 0.03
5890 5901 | 0.72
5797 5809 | -0.15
